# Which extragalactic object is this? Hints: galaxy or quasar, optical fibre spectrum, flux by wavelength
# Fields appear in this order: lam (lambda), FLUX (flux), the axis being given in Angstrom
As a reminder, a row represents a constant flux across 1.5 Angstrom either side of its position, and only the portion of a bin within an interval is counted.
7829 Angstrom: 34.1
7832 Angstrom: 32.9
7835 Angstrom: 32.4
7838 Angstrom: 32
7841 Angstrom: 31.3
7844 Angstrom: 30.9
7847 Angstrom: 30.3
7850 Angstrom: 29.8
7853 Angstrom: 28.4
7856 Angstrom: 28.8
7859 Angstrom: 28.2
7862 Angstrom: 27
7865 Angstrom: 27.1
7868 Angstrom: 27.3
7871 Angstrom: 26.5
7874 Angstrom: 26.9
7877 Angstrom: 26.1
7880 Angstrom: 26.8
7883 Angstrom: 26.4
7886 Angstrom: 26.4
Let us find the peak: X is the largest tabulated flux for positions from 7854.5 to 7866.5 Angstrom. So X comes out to 28.8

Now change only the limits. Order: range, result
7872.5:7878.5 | 26.9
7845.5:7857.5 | 30.3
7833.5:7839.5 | 32.4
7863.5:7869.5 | 27.3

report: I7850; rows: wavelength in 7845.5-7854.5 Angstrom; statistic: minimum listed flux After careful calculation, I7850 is 28.4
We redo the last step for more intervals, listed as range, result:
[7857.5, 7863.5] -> 27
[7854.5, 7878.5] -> 26.1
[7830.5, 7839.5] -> 32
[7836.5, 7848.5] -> 30.3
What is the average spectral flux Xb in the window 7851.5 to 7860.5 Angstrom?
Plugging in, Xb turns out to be 28.5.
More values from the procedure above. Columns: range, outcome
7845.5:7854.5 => 29.5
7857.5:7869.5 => 27.4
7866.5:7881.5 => 26.7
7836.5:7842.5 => 31.7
